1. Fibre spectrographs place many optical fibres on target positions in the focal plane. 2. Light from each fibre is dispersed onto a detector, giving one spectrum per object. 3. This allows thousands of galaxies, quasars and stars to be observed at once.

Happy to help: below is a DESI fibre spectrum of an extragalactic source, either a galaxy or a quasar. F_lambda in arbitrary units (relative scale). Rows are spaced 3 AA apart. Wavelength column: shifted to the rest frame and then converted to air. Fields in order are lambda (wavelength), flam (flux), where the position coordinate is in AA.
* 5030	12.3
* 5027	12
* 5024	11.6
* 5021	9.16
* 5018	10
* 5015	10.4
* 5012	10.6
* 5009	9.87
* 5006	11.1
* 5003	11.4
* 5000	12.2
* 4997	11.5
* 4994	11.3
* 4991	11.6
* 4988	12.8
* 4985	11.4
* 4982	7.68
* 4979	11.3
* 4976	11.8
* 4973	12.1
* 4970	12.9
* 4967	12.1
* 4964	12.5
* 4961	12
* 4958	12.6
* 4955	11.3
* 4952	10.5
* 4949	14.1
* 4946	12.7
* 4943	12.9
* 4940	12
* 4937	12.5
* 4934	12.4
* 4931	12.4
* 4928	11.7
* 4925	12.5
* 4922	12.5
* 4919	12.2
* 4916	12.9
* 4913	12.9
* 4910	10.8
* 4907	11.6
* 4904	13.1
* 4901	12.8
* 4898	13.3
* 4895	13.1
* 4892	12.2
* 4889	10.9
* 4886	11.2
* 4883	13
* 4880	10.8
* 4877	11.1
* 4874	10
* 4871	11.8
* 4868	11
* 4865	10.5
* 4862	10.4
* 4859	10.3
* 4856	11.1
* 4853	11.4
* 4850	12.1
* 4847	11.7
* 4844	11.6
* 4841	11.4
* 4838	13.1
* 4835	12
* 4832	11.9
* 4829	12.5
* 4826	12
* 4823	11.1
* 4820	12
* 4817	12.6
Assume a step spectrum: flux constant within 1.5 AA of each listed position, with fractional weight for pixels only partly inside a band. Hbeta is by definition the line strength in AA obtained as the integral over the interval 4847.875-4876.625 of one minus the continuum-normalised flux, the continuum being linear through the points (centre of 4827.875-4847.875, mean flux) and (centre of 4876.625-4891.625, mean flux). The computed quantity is 1.9 AA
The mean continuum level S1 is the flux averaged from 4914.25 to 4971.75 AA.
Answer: 12.4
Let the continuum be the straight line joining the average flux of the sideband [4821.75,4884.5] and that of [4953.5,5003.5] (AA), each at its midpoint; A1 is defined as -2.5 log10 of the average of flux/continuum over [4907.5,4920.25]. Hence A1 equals -0.05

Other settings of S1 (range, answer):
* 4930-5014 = 11.8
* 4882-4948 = 12.4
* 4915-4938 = 12.4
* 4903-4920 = 12.2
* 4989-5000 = 11.6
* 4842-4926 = 11.7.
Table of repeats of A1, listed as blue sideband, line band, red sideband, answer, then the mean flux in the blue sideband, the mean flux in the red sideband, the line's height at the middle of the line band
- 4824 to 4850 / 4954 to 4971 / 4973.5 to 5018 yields -0.091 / 12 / 11.1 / 11.3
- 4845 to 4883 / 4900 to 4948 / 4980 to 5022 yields -0.131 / 11.1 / 10.8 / 11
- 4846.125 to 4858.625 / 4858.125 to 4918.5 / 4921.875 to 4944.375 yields 0.014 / 11.5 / 12.4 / 11.9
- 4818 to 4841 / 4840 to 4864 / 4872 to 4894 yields 0.051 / 12.1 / 11.4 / 11.8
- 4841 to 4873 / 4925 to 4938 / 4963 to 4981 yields -0.052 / 11.2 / 12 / 11.7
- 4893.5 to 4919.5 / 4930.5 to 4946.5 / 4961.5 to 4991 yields -0.031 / 12.5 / 11.6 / 12.1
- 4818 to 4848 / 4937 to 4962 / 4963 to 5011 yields -0.065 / 11.9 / 11.5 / 11.6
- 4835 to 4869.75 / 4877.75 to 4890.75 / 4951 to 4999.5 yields -0.004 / 11.4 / 11.6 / 11.4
